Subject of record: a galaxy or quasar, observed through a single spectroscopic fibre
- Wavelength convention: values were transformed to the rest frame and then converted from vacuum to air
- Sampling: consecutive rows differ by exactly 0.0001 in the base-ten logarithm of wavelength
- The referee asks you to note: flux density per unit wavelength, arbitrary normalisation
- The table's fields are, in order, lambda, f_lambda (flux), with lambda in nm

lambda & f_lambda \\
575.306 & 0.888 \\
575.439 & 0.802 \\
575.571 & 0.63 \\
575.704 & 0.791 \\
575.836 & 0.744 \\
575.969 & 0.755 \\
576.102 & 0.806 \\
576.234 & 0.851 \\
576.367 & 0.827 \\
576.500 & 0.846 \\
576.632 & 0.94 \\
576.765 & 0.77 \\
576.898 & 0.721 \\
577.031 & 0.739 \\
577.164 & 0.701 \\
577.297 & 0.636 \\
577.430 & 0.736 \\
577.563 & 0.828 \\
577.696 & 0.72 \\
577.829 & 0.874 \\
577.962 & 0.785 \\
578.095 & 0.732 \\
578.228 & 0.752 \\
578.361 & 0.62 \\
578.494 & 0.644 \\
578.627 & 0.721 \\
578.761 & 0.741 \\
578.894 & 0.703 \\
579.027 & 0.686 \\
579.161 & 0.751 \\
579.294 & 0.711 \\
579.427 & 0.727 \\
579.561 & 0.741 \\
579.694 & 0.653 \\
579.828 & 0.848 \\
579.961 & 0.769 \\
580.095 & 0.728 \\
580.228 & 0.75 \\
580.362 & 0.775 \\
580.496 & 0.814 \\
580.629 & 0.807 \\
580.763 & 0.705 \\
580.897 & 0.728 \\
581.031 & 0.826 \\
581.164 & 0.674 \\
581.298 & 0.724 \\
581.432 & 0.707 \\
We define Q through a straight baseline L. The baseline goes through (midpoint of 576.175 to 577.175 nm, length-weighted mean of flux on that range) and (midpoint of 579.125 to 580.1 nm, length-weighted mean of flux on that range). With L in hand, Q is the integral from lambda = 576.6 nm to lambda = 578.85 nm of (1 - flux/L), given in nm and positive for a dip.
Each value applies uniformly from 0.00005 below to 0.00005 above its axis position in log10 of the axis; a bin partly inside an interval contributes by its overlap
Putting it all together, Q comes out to 0.12 nm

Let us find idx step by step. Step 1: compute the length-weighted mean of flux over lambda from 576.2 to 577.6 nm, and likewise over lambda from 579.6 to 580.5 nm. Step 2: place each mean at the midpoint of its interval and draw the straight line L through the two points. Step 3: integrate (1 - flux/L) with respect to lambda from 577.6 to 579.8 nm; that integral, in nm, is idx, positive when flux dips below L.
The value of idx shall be 0.12 nm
